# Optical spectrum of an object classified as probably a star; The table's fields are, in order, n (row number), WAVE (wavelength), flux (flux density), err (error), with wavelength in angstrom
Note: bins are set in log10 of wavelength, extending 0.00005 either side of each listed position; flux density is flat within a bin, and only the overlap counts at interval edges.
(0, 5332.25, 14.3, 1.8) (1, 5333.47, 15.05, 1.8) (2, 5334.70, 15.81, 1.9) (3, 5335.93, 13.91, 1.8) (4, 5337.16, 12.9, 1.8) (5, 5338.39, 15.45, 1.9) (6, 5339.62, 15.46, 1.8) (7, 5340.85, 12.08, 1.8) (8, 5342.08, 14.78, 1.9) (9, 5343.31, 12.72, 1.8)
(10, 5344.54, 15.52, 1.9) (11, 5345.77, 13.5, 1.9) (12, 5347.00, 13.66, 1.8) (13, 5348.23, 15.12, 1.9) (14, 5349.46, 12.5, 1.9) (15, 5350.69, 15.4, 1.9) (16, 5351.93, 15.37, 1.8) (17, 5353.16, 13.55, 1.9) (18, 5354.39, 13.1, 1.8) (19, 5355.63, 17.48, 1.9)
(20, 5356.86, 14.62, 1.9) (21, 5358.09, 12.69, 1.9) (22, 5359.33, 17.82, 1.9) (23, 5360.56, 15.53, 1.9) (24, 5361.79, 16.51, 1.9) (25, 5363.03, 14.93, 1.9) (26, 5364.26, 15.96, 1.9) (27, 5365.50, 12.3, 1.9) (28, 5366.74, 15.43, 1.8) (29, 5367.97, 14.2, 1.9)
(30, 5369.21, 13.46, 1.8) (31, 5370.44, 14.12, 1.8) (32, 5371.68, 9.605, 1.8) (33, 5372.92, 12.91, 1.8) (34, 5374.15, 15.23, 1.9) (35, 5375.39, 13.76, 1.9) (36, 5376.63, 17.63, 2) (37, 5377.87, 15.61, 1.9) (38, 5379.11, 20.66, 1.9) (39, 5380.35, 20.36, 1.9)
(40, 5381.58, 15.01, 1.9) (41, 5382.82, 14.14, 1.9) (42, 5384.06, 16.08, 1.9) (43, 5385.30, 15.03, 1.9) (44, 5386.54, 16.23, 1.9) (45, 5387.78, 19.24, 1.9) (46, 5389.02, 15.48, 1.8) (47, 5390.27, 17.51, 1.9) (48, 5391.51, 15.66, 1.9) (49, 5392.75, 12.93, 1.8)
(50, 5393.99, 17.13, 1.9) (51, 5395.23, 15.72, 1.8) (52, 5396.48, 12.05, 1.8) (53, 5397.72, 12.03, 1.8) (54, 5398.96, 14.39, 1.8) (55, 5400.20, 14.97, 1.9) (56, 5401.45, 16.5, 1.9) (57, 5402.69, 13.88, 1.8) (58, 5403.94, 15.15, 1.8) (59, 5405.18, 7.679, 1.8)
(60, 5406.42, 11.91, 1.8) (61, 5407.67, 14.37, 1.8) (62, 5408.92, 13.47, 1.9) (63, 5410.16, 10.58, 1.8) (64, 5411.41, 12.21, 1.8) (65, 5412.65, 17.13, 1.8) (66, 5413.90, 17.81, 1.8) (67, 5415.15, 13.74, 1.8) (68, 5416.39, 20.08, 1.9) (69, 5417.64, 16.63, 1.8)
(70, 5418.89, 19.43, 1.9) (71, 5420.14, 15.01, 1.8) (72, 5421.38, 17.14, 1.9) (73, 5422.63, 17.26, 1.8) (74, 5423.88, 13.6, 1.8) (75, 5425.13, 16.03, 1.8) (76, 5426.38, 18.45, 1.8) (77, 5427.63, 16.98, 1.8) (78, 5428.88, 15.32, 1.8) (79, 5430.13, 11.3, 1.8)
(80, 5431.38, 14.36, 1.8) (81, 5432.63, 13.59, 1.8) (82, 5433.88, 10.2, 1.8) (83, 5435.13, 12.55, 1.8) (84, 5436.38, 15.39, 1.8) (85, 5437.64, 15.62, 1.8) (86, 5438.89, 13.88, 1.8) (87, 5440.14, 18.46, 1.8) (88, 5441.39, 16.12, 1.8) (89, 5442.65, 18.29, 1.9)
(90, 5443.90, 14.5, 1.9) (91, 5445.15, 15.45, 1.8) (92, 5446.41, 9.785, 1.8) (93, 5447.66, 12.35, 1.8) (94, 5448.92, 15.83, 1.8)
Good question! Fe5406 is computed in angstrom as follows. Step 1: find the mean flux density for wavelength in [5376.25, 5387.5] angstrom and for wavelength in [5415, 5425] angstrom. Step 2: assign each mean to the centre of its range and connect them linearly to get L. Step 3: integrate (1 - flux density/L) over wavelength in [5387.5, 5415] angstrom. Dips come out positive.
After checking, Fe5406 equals 3.93 angstrom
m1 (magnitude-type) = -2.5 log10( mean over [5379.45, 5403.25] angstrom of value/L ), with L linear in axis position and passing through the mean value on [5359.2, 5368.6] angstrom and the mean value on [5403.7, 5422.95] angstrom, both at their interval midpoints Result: -0.04 mag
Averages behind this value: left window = 15.2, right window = 14.9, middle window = 15.6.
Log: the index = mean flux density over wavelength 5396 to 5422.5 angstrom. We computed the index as 14.6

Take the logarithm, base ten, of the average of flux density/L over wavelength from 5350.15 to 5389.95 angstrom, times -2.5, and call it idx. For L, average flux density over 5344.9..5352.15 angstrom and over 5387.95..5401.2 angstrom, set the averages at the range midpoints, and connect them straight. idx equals -0.05 mag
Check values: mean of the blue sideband 14.2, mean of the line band 15.3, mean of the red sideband 15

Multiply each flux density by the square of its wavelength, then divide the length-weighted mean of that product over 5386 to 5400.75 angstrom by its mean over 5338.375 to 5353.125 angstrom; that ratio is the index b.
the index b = 1.09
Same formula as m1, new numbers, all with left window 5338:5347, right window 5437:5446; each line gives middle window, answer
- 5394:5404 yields 0.05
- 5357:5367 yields -0.05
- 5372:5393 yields -0.08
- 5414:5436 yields 0.01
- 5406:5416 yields 0.09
